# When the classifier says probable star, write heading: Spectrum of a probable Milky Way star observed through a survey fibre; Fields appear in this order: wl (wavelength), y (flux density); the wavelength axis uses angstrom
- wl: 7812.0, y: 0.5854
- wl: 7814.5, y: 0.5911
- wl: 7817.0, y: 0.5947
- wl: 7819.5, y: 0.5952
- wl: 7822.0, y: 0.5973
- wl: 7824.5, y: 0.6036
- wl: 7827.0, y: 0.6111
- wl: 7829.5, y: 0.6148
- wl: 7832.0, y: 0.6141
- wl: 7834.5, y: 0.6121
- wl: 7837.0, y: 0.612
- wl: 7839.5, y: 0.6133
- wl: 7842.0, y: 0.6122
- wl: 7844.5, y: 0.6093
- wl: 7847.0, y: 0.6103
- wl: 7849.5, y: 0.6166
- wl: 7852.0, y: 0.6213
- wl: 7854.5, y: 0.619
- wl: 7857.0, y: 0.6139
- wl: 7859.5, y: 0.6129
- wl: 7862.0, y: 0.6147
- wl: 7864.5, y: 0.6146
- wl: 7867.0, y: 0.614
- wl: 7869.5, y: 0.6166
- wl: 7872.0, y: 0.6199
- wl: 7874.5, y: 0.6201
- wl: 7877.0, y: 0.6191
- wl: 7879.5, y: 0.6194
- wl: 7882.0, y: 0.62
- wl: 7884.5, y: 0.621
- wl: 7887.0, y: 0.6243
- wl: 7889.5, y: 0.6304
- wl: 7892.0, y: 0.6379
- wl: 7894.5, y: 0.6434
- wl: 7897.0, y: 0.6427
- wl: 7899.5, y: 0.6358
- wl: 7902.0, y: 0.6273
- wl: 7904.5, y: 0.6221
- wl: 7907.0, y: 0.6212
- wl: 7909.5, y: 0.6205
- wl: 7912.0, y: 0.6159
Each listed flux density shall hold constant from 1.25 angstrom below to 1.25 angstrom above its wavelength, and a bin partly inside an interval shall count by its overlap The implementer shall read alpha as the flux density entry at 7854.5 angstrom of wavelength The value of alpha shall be 0.619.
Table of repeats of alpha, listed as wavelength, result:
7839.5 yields 0.6133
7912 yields 0.6159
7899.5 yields 0.6358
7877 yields 0.6191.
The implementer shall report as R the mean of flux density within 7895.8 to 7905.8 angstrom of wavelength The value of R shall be 0.632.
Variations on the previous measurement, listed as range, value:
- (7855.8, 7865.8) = 0.614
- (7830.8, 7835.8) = 0.613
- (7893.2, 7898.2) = 0.643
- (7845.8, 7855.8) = 0.617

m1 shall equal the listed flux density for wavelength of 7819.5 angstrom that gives 0.5952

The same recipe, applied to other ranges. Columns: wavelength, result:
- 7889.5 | 0.6304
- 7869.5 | 0.6166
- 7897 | 0.6427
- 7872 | 0.6199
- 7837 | 0.612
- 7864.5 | 0.6146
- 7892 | 0.6379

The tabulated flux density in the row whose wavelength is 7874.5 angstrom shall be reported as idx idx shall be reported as 0.6201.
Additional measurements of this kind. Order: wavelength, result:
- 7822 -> 0.5973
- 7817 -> 0.5947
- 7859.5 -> 0.6129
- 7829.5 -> 0.6148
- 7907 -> 0.6212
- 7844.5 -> 0.6093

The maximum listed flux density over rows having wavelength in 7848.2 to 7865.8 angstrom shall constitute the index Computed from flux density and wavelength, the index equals 0.6213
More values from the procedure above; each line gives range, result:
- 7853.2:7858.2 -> 0.619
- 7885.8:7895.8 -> 0.6434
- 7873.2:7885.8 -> 0.621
